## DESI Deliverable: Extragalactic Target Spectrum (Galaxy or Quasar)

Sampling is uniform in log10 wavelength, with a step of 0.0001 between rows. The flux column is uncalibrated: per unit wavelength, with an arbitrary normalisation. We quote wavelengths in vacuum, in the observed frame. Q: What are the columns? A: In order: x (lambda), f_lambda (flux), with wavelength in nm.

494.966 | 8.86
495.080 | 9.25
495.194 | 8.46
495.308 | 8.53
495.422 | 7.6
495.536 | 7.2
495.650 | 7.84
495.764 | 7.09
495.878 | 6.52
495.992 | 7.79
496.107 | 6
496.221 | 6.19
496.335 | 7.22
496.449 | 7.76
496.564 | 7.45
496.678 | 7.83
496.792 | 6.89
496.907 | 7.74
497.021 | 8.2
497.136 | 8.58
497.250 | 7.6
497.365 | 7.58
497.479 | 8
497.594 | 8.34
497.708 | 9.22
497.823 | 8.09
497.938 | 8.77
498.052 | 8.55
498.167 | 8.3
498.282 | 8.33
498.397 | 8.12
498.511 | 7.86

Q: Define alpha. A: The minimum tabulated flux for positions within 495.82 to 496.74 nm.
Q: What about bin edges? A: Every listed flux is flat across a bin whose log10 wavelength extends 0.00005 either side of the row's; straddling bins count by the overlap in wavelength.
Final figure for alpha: 6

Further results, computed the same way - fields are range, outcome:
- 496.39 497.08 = 6.89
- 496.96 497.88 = 7.58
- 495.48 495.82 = 7.09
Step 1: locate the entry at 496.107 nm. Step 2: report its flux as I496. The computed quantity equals 6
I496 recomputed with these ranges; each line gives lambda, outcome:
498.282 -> 8.33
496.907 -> 7.74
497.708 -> 9.22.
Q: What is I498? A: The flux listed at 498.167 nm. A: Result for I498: 8.3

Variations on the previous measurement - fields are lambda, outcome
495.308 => 8.53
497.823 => 8.09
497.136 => 8.58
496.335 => 7.22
